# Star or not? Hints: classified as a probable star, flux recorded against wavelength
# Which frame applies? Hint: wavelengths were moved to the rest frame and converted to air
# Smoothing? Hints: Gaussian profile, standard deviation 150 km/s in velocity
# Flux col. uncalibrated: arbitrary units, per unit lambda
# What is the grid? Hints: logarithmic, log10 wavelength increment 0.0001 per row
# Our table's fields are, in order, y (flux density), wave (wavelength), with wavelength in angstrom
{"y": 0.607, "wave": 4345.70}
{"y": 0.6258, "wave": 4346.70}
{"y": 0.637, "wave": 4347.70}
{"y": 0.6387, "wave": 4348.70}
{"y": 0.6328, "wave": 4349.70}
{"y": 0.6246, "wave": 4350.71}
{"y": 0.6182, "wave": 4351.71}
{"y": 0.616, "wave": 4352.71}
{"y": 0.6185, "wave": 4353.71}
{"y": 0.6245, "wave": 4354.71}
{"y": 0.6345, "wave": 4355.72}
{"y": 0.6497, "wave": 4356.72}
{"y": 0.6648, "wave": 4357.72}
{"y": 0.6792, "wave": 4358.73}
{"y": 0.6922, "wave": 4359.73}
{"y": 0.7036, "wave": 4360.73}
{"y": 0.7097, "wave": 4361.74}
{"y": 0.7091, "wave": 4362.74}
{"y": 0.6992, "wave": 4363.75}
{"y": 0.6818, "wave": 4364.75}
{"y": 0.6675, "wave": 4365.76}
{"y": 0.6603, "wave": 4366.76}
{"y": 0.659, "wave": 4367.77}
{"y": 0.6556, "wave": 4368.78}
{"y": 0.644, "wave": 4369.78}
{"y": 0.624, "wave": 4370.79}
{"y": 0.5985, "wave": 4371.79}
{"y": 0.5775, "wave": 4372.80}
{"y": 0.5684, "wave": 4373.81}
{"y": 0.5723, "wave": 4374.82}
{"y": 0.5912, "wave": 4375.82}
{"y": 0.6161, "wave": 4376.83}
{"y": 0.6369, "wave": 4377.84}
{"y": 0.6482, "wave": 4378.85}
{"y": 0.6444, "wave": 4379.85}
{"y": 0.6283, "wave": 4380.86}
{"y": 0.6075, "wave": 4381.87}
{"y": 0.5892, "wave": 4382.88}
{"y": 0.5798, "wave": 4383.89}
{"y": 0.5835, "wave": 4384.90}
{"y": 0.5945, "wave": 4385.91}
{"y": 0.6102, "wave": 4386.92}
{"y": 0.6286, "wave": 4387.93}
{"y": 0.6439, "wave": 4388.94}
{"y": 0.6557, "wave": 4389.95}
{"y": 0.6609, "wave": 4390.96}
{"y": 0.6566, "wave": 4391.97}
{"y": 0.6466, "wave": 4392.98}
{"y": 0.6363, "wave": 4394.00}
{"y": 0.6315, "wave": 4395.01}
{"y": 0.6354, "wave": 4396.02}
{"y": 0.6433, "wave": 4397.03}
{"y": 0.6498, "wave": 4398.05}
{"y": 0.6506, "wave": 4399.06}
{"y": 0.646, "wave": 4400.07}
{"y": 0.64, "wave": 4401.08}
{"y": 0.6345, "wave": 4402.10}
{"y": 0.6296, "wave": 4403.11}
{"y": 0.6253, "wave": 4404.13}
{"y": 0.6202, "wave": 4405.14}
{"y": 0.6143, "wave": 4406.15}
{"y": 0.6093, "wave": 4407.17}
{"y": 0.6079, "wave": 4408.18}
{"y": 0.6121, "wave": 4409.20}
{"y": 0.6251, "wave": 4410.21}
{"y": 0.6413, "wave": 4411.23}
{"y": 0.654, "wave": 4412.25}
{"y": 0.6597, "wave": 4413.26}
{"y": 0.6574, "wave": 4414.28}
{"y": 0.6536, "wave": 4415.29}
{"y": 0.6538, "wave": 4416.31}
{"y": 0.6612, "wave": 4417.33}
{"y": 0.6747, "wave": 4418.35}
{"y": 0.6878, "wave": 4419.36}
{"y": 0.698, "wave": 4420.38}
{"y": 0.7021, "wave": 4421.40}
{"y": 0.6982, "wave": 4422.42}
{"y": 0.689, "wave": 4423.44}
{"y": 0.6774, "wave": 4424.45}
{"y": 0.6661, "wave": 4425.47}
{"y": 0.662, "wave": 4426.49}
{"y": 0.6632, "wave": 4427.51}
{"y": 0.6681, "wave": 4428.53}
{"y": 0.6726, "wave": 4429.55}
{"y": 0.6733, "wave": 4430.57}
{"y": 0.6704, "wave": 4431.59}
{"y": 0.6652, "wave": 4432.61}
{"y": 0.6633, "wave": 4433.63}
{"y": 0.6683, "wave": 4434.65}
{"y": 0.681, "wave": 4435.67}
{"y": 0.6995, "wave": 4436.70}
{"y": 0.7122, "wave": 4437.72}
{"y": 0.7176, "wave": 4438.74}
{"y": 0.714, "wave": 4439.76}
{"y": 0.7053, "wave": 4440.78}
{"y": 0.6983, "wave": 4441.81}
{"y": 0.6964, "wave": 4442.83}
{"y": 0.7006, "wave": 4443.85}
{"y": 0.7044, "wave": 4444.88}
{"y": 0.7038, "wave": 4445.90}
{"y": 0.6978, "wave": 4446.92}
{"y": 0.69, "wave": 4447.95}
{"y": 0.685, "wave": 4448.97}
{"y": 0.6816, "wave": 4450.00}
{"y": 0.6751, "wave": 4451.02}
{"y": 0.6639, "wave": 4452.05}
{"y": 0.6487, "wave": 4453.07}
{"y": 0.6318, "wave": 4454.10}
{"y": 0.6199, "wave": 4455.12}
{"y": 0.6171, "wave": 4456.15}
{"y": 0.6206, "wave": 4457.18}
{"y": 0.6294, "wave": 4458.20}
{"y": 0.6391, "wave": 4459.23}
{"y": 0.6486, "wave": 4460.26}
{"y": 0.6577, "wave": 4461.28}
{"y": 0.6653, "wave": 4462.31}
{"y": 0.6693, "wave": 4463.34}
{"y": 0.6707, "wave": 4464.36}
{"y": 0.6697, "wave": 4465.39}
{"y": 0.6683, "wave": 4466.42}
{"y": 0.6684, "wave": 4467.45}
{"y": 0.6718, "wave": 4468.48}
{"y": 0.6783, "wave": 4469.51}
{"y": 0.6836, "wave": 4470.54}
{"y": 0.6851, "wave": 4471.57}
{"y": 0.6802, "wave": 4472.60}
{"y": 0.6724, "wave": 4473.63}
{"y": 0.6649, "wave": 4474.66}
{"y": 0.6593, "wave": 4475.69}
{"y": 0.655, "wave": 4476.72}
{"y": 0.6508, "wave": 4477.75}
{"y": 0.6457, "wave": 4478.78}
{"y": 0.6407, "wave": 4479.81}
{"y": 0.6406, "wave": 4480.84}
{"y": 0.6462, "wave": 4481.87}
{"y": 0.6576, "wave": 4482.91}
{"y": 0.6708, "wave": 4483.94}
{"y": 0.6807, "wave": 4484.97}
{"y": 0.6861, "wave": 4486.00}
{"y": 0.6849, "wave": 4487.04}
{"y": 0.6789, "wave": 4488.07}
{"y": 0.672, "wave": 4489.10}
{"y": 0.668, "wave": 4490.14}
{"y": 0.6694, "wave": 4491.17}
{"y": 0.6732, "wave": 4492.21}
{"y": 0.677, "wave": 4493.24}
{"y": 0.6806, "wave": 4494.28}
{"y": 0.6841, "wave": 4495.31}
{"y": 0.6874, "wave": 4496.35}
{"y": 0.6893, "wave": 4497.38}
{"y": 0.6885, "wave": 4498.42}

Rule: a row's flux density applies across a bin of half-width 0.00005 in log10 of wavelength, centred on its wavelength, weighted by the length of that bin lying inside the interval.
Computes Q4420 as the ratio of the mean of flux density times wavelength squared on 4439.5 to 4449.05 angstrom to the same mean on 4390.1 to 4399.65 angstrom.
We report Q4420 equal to 1.1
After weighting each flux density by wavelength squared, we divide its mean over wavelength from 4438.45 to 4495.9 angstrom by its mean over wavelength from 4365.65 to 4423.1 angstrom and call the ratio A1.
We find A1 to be 1.09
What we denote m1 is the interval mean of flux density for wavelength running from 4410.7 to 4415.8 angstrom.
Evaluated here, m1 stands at 0.653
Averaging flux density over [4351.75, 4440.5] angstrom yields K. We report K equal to 0.649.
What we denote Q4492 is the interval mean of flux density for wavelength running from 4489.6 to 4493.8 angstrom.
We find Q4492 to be 0.671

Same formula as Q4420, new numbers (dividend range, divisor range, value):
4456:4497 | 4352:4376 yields 1.08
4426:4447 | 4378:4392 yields 1.13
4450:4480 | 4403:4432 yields 1.02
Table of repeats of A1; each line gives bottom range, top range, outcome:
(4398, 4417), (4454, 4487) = 1.07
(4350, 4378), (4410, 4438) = 1.07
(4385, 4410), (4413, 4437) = 1.08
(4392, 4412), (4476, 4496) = 1.10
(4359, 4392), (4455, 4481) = 1.08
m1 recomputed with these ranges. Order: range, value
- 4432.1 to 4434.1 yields 0.665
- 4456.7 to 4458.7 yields 0.627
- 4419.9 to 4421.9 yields 0.699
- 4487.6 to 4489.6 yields 0.677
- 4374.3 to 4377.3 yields 0.593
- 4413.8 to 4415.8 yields 0.657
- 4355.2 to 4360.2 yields 0.663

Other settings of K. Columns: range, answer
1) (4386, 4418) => 0.638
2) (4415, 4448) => 0.685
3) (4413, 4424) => 0.676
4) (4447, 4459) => 0.652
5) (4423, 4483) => 0.67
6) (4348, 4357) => 0.628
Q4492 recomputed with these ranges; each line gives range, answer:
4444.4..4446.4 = 0.705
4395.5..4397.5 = 0.641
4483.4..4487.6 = 0.681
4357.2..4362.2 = 0.689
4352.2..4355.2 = 0.621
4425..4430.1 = 0.666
